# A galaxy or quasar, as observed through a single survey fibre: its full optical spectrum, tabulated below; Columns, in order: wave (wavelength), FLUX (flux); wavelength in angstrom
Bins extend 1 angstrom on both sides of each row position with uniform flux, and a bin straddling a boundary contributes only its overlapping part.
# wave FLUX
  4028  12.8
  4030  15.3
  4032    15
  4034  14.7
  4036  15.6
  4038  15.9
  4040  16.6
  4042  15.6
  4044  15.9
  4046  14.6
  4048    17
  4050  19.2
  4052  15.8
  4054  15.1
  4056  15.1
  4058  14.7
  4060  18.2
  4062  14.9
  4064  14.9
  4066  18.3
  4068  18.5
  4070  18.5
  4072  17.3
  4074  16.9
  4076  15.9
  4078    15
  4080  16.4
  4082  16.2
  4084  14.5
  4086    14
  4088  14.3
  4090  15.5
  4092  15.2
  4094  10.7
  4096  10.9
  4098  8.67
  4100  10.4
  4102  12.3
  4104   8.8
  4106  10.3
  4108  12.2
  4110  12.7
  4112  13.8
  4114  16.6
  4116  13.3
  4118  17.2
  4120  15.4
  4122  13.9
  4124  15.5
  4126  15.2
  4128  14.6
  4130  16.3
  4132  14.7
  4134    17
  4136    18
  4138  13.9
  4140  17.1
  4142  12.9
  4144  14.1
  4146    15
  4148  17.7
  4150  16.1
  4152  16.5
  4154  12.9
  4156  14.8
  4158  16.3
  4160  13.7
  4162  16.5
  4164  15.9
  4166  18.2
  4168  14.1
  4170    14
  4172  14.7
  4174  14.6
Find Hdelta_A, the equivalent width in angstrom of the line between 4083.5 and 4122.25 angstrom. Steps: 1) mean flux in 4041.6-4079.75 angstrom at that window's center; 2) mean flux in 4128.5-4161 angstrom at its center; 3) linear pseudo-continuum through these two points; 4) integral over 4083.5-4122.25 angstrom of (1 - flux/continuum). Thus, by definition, 7.1 angstrom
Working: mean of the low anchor 16.4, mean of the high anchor 15.4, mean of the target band 13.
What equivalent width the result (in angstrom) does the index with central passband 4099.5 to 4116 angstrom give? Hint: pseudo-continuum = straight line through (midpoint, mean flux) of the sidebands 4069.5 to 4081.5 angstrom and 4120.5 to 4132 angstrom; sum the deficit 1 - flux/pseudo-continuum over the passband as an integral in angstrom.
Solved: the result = 3.5 angstrom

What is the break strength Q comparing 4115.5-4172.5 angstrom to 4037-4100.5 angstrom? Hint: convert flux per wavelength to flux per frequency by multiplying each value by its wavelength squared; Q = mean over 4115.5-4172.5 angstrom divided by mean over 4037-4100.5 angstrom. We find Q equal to 1.0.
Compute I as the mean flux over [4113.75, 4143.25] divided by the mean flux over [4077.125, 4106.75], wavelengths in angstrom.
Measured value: 1.19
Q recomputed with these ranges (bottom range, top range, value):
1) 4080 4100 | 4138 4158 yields 1.17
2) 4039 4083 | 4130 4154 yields 0.99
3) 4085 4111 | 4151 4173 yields 1.31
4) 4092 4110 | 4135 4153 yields 1.47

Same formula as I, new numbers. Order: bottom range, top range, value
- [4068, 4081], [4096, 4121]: 0.75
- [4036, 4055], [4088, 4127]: 0.81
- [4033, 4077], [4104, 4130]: 0.86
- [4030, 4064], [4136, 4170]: 0.97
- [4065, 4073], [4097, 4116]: 0.65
